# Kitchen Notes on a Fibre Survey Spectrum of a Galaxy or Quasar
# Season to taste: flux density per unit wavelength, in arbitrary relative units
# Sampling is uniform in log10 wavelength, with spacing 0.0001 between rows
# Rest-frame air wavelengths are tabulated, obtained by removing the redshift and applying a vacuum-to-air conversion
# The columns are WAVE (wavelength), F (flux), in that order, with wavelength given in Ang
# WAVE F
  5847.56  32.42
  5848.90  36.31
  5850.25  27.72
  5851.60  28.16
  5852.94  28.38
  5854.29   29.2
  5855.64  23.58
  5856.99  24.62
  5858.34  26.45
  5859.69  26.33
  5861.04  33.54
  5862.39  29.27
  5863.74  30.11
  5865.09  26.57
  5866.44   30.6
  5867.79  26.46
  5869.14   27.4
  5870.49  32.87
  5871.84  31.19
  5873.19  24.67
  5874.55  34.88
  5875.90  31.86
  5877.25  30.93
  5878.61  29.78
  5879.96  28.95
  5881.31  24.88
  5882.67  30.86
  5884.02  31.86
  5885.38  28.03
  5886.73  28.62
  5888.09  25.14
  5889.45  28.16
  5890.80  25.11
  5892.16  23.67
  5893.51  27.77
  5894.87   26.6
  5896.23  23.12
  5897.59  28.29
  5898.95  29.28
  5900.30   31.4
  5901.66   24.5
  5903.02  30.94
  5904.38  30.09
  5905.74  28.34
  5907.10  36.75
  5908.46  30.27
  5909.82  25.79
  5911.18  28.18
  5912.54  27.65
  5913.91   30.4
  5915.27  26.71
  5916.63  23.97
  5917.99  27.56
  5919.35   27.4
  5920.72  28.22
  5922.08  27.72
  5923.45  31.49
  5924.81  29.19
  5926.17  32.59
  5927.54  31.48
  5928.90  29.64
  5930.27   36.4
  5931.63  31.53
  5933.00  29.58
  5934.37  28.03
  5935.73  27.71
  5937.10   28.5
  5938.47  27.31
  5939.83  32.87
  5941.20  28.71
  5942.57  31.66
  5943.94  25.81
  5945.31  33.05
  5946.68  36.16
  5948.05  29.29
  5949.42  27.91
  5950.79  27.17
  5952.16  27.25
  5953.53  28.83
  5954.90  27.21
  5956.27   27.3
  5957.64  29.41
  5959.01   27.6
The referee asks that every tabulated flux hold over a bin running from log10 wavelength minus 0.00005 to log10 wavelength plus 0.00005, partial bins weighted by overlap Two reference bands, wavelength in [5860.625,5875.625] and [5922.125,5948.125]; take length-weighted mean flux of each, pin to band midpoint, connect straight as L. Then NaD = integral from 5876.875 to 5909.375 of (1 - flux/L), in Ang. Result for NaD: 1.8 Ang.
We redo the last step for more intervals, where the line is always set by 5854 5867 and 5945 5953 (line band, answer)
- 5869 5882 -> -0.7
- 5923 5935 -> -0.6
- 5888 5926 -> 1.2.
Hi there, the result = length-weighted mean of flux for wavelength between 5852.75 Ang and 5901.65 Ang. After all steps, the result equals 28.3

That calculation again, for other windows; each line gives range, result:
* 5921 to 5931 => 31.1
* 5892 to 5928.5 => 28.6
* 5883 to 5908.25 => 28.3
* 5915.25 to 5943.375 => 29.5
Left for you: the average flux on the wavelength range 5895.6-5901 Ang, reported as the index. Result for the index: 28.1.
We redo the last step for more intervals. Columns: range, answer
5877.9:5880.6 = 29.4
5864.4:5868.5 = 27.9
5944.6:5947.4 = 34.4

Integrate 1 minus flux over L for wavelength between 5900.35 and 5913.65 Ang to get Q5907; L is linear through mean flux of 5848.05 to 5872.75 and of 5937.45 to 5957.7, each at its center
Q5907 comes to -0.1 Ang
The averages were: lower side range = 28.8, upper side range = 29.3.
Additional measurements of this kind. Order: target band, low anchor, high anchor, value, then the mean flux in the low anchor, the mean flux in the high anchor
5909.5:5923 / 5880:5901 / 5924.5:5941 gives 0.8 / 27.6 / 30.4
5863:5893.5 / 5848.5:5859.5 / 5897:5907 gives -0.1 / 27.8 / 29.4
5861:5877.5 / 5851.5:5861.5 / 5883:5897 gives -1.6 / 27.4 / 26.9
